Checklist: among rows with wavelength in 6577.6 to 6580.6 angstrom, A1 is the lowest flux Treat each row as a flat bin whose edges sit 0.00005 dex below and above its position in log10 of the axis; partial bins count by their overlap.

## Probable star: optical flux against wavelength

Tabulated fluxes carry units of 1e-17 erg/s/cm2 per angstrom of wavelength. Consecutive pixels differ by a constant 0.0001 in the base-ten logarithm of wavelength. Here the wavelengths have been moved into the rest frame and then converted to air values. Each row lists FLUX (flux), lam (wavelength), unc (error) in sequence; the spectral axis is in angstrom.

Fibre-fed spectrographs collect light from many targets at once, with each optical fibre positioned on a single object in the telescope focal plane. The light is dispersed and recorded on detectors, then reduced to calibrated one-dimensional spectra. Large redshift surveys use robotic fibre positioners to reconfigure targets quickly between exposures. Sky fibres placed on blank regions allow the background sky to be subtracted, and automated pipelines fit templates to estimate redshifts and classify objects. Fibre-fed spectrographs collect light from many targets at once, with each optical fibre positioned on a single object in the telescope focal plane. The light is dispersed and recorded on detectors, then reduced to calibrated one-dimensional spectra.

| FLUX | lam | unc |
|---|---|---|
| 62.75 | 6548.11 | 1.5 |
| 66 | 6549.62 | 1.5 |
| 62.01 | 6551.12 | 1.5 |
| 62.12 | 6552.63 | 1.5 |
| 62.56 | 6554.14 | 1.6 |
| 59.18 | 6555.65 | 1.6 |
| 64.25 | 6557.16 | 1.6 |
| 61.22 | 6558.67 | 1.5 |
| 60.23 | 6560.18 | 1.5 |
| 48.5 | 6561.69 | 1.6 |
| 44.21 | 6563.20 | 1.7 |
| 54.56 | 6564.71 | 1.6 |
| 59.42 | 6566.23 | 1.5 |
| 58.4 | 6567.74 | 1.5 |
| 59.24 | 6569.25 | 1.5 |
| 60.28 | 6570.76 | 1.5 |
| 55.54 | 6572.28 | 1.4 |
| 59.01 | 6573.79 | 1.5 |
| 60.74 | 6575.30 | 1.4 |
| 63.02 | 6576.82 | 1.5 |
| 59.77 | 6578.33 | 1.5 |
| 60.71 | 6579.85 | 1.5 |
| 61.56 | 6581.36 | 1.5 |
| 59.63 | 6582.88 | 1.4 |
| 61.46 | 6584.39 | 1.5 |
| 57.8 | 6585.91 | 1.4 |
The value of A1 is 59.77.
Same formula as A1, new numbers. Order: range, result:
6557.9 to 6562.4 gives 48.5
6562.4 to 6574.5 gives 44.21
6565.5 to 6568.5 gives 58.4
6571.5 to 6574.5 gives 55.54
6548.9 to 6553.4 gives 62.01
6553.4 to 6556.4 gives 59.18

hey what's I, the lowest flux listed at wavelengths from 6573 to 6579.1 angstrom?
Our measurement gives 59.01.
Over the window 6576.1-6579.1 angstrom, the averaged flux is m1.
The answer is 61.4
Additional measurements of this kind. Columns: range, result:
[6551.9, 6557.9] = 62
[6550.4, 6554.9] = 62.2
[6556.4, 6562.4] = 58.6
